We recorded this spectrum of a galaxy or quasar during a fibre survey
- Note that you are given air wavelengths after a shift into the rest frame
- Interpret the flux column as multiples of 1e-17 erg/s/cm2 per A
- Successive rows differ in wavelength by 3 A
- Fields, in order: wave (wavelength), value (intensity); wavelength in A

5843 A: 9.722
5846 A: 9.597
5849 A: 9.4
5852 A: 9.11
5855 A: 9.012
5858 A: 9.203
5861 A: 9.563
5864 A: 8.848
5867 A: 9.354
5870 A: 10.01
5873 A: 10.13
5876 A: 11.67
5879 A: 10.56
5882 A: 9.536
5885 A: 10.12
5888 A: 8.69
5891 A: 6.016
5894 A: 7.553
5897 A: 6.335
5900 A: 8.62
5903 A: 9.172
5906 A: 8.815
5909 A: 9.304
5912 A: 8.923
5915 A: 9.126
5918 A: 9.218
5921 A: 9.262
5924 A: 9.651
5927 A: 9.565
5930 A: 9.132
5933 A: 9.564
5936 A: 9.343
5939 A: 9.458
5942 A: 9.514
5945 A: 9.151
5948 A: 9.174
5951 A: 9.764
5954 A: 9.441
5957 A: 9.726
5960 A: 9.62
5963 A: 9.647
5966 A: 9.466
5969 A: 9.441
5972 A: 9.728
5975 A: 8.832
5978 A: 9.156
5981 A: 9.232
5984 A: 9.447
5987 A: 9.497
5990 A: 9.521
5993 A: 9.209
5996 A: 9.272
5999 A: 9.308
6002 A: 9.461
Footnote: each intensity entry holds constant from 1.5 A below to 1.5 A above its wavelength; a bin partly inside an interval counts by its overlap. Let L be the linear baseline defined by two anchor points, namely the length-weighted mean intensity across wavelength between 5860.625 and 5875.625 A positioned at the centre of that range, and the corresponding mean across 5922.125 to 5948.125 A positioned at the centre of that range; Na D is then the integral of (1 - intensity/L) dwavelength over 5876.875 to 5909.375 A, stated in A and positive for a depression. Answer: 3.3 A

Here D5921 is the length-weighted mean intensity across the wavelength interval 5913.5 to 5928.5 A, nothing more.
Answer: 9.36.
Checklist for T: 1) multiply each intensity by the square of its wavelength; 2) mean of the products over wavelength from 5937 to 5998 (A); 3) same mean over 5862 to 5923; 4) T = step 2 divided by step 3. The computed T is 1.06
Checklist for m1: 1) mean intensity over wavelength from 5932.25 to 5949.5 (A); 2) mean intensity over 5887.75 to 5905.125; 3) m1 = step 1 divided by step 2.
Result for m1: 1.22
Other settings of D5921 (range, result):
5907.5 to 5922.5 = 9.17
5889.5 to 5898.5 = 6.63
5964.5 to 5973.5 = 9.54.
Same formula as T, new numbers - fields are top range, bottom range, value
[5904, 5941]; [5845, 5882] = 0.98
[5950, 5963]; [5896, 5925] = 1.10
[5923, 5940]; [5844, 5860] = 1.04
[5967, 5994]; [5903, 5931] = 1.04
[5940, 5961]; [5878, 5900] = 1.16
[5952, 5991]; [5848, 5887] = 1.01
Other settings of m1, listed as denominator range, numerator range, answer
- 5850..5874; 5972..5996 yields 0.99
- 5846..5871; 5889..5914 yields 0.87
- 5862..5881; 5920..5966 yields 0.94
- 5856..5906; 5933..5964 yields 1.04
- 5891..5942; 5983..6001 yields 1.06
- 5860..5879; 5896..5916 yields 0.87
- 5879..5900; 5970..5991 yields 1.13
